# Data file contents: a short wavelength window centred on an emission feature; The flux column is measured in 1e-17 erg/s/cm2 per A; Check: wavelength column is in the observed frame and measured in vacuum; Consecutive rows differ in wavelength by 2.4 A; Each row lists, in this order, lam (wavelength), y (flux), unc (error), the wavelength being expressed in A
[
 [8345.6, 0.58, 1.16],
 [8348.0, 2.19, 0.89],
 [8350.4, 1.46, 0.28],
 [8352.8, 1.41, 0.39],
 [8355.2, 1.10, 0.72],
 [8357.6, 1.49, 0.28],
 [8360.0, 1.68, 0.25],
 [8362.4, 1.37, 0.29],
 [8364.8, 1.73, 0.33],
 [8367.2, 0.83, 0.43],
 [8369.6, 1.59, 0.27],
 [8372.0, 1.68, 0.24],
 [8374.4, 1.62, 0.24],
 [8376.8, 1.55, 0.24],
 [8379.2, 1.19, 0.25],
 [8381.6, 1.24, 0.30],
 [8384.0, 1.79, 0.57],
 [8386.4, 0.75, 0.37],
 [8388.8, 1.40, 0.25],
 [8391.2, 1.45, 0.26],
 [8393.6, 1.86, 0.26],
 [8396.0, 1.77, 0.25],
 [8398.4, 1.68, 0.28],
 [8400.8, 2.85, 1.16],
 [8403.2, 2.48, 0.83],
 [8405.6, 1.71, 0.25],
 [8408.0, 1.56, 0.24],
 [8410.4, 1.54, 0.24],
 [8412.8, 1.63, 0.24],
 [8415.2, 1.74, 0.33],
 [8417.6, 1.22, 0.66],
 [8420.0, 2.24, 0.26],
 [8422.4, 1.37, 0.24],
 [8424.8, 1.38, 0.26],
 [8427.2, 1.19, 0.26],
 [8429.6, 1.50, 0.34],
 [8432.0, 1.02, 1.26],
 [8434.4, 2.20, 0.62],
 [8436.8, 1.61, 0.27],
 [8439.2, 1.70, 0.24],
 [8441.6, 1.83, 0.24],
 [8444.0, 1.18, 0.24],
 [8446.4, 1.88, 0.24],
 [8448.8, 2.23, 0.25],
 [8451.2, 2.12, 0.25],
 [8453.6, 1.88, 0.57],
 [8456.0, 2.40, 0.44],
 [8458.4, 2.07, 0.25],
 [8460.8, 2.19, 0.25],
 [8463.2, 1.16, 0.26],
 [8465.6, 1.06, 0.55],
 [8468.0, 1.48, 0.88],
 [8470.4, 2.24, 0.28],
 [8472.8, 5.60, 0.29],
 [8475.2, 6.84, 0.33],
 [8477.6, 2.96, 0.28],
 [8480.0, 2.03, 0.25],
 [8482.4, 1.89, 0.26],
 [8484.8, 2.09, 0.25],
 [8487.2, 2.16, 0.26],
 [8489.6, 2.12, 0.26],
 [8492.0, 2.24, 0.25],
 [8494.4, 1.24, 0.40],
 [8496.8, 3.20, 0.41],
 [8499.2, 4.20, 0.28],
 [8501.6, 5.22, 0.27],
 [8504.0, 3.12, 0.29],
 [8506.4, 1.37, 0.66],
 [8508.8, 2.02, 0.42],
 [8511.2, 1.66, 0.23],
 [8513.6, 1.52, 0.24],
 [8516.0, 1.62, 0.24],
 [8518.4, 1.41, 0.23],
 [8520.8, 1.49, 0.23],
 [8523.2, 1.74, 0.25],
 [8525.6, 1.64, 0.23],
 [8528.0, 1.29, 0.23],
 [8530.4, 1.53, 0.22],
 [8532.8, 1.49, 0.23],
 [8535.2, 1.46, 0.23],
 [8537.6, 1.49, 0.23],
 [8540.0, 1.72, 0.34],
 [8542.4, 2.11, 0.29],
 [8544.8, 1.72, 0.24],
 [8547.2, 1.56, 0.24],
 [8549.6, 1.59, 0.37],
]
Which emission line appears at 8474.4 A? H-alpha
